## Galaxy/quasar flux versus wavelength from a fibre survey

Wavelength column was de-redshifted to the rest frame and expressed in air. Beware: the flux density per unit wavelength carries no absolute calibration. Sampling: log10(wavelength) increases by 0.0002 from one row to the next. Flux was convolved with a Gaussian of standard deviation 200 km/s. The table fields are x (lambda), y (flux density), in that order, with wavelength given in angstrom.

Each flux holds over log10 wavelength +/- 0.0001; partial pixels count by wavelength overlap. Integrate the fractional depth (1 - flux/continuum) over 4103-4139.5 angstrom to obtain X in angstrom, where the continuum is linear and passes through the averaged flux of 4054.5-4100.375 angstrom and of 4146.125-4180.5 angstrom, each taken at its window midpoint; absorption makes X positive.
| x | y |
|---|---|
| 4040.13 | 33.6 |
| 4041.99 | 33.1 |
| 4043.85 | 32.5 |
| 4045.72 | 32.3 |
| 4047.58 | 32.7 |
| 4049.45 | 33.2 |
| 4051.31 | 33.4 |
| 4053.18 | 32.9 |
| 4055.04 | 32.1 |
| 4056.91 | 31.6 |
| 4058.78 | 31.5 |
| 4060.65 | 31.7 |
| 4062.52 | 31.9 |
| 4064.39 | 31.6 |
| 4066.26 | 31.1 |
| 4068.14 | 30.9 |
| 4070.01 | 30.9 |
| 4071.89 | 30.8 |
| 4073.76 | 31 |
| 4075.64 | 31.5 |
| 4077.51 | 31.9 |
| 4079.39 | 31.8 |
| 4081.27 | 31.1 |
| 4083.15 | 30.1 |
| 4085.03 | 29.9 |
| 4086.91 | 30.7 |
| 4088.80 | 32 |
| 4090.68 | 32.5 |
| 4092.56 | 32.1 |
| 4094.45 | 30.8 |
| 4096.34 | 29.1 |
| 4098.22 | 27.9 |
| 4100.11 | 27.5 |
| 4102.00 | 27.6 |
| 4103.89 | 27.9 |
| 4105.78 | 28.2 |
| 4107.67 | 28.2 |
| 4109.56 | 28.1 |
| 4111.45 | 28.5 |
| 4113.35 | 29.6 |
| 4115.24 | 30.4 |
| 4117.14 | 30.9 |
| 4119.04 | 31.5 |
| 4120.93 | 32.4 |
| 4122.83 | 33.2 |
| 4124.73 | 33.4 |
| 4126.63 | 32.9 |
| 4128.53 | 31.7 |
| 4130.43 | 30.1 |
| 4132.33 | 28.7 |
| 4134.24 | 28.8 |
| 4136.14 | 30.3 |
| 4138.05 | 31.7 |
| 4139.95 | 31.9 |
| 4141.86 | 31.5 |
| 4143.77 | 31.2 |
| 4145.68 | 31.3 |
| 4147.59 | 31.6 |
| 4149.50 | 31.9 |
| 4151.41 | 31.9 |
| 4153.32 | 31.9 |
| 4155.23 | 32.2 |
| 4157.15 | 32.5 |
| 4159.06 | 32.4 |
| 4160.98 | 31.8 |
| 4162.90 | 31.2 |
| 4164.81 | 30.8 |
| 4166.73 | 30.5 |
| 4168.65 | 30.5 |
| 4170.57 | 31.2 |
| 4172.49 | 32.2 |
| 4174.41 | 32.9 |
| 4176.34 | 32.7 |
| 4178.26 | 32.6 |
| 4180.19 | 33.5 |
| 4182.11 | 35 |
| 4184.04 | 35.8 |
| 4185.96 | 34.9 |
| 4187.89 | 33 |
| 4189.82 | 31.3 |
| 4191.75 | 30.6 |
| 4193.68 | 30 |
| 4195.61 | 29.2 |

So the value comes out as 1.2 angstrom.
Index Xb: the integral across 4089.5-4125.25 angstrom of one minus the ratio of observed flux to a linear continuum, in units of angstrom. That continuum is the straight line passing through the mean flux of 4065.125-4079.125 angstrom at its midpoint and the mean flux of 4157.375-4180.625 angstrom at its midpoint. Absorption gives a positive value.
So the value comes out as 1.67 angstrom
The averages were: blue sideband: 31.2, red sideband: 31.8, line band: 30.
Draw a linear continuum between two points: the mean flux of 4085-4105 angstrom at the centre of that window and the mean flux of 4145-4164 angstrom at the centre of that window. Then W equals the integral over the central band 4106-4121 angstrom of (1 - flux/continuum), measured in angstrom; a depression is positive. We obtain 0.4 angstrom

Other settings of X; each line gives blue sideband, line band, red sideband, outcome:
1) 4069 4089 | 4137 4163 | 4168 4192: 0.43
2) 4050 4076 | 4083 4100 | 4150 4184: 0.73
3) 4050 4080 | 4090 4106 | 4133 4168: 1.16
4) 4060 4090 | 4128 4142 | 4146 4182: 0.54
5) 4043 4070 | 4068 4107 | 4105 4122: 0.72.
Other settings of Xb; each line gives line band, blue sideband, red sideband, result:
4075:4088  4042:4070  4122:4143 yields 0.3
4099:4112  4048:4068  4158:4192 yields 1.7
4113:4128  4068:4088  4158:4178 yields -0.3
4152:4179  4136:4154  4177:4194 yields 0.4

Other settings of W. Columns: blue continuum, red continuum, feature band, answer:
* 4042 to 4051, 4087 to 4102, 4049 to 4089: 0.03 angstrom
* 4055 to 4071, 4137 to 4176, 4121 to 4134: 0.01 angstrom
